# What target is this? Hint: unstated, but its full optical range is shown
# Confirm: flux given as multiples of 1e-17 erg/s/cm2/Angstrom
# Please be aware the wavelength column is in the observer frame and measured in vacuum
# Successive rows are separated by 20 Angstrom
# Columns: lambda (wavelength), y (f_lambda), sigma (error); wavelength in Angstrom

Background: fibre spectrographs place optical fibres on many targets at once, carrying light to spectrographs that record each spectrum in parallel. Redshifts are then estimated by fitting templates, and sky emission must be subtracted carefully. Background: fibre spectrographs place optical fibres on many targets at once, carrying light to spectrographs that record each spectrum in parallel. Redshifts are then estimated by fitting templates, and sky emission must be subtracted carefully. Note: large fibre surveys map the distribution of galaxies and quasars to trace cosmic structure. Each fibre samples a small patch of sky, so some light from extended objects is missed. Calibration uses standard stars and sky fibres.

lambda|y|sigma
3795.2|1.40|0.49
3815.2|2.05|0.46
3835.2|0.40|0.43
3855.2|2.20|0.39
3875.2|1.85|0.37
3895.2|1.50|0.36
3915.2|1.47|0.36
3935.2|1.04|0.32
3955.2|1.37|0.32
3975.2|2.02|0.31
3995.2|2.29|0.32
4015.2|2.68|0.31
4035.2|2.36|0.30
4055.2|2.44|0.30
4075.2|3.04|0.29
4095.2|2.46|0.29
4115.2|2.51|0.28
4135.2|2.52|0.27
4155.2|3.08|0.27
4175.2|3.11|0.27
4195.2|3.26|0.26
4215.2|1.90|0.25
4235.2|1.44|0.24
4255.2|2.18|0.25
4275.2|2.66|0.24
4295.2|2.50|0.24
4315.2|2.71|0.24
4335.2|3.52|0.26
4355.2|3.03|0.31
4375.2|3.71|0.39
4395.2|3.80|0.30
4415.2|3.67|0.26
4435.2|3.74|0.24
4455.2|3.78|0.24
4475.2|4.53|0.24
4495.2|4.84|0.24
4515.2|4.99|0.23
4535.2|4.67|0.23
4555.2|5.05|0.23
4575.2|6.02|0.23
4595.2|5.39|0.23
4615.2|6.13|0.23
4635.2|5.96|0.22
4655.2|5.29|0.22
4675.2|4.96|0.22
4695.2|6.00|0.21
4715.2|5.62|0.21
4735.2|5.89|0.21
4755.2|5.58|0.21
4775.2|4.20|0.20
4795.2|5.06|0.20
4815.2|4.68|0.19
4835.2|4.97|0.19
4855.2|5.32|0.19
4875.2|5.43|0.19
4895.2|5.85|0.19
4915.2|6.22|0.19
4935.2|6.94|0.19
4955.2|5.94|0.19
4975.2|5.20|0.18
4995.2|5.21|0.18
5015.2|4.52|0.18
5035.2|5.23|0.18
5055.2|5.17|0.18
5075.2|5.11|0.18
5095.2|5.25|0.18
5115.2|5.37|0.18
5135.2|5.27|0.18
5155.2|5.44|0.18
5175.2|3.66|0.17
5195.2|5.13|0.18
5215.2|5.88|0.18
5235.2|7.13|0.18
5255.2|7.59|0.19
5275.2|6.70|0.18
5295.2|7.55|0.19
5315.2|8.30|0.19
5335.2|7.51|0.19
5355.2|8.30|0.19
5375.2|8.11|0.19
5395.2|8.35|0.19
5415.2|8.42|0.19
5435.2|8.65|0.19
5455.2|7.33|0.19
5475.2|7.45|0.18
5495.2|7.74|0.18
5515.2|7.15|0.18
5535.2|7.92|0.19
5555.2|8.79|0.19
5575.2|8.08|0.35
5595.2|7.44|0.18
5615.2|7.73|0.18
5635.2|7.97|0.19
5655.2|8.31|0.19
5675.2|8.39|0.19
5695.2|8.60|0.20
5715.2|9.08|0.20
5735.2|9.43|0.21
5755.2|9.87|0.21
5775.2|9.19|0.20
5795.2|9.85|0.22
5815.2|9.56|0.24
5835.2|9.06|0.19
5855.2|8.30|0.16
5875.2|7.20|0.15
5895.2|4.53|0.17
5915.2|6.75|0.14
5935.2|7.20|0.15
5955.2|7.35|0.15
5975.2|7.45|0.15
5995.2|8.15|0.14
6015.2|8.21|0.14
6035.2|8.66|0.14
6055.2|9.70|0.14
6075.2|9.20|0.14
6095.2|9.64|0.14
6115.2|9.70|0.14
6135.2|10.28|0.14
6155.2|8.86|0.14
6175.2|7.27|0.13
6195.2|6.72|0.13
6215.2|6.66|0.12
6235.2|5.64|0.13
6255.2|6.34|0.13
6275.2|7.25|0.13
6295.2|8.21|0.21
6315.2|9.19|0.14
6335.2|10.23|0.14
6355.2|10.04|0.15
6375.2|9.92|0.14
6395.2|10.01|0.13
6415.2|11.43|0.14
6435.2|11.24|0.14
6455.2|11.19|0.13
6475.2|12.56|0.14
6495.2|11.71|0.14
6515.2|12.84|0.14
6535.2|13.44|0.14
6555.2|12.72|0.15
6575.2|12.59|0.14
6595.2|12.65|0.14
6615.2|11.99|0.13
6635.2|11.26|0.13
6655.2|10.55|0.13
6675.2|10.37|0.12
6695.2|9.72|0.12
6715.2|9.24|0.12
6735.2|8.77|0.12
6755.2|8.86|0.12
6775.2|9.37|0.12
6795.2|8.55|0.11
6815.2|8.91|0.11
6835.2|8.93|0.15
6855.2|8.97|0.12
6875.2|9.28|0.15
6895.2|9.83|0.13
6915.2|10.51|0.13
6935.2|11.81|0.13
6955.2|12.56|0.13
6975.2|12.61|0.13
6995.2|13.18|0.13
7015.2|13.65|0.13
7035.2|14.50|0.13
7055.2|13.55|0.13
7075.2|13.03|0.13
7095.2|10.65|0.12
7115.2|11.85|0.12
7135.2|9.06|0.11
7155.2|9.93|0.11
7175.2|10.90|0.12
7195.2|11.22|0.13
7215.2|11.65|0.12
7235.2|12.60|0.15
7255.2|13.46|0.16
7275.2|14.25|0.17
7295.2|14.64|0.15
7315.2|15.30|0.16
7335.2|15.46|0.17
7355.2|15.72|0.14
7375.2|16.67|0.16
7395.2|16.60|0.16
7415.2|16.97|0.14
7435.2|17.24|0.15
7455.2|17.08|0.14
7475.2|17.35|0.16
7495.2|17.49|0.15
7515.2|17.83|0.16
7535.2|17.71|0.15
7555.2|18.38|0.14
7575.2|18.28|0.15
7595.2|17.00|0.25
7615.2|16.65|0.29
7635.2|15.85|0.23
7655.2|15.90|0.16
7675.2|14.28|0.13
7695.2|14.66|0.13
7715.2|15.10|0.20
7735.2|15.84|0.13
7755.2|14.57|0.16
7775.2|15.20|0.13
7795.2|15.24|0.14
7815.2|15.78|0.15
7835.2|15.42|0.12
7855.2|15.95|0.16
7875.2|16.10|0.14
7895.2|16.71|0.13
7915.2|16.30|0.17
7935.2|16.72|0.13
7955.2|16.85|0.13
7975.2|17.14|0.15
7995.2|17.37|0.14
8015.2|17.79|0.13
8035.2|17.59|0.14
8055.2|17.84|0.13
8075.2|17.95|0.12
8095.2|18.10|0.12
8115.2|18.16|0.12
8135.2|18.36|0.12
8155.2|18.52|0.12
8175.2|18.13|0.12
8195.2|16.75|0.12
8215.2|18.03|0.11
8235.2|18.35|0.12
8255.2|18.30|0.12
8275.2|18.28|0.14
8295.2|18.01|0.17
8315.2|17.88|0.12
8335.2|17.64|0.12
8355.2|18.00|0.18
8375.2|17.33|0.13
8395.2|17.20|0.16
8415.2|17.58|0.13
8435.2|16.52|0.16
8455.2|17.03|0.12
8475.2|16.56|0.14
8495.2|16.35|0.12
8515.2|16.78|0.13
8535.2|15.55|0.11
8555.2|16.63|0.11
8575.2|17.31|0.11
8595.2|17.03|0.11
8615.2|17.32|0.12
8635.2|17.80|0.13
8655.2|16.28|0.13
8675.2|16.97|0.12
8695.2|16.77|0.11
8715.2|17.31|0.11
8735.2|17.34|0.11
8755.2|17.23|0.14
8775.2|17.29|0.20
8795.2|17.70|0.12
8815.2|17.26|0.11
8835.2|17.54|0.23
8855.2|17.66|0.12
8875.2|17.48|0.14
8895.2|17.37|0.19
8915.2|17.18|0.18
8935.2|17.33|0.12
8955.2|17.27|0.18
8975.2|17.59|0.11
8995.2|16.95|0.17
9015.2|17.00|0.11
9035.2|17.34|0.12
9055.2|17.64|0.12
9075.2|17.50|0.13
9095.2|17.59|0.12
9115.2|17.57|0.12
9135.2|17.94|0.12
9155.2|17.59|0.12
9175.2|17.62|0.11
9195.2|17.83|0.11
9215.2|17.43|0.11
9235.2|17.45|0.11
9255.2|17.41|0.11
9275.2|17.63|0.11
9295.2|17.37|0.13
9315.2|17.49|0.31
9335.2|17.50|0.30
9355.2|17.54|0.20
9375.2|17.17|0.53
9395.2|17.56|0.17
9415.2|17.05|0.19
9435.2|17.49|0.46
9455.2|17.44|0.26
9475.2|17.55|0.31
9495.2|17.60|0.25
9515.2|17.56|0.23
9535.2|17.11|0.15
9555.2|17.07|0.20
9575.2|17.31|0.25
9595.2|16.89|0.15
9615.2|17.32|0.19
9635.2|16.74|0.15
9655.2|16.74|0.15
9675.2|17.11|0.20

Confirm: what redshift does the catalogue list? 0.000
